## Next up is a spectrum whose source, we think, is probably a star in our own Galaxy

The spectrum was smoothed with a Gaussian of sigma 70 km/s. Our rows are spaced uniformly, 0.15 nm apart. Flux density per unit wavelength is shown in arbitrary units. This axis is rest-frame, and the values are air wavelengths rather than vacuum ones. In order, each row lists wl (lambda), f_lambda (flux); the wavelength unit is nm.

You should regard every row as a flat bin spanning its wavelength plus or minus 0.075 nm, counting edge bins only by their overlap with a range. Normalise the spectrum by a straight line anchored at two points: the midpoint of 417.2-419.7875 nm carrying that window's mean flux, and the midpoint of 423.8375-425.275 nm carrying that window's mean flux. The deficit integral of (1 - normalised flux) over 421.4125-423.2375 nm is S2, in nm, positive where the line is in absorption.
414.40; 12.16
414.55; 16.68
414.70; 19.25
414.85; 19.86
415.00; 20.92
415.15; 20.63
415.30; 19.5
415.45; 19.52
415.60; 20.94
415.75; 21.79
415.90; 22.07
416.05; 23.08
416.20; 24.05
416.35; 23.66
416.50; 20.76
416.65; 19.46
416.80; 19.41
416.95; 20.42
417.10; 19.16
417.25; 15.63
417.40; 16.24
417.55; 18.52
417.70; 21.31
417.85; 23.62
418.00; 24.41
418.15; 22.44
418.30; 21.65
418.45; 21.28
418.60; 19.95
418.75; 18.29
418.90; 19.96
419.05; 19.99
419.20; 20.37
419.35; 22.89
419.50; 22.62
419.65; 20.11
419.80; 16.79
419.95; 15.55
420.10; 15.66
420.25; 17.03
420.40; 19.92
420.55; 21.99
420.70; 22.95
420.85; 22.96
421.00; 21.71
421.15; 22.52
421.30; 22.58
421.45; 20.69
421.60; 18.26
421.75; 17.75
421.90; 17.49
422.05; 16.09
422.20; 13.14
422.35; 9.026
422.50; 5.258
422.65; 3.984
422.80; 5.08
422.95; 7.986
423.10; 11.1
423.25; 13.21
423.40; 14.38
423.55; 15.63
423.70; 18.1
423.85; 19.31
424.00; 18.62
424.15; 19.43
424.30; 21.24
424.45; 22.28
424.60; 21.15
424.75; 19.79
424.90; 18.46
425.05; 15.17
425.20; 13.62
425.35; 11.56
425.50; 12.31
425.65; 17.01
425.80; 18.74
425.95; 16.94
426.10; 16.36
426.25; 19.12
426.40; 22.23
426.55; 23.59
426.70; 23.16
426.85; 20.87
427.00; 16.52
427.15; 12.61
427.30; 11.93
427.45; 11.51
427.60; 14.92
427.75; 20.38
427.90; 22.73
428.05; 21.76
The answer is 0.70 nm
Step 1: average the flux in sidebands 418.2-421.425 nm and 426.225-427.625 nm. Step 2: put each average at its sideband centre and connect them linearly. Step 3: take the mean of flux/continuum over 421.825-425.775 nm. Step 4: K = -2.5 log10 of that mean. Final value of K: 0.27 mag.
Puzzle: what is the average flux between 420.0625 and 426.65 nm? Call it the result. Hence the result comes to 16.9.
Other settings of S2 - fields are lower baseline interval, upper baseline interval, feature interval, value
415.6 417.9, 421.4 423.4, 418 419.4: -0.255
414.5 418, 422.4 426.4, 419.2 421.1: -0.224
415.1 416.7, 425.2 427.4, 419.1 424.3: 0.617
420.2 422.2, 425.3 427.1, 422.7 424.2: 0.399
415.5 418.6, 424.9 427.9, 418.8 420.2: 0.046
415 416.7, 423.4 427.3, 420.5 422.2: -0.059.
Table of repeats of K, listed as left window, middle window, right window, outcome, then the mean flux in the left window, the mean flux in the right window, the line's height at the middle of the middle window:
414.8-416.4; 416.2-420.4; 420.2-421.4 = 0.080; 21.4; 21.5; 21.5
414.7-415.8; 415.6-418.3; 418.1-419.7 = -0.020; 20.3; 20.9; 20.6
